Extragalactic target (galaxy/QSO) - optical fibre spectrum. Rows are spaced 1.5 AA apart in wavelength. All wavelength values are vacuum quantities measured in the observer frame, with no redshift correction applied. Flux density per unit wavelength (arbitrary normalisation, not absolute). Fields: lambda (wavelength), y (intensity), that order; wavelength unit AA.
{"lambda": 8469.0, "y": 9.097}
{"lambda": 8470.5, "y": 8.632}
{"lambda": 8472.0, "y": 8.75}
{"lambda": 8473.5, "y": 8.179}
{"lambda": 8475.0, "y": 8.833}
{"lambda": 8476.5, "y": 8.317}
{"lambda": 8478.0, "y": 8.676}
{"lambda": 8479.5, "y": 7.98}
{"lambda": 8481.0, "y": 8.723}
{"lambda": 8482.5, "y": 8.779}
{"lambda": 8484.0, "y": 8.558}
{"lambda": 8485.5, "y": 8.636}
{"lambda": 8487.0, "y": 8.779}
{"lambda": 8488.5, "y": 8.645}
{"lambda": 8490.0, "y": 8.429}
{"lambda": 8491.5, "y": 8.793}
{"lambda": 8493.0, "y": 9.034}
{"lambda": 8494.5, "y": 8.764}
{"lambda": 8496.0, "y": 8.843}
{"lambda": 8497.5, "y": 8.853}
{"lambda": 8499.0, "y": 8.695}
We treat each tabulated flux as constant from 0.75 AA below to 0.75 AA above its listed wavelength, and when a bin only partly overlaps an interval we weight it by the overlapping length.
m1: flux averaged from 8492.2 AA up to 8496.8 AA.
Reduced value 8.88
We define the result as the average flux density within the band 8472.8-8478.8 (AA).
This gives 8.5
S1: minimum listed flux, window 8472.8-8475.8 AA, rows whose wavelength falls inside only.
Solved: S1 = 8.179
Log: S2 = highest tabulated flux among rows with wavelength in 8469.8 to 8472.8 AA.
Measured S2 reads 8.75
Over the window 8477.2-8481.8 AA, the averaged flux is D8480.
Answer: 8.46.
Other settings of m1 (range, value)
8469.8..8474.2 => 8.52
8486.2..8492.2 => 8.66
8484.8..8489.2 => 8.69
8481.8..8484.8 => 8.67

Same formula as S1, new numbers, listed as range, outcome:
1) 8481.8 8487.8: 8.558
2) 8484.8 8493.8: 8.429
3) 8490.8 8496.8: 8.764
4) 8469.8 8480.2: 7.98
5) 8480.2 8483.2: 8.723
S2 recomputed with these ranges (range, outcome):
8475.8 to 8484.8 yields 8.779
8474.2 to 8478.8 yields 8.833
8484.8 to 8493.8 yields 9.034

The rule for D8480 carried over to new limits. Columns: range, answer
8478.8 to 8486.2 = 8.54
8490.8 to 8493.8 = 8.91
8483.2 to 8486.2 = 8.6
